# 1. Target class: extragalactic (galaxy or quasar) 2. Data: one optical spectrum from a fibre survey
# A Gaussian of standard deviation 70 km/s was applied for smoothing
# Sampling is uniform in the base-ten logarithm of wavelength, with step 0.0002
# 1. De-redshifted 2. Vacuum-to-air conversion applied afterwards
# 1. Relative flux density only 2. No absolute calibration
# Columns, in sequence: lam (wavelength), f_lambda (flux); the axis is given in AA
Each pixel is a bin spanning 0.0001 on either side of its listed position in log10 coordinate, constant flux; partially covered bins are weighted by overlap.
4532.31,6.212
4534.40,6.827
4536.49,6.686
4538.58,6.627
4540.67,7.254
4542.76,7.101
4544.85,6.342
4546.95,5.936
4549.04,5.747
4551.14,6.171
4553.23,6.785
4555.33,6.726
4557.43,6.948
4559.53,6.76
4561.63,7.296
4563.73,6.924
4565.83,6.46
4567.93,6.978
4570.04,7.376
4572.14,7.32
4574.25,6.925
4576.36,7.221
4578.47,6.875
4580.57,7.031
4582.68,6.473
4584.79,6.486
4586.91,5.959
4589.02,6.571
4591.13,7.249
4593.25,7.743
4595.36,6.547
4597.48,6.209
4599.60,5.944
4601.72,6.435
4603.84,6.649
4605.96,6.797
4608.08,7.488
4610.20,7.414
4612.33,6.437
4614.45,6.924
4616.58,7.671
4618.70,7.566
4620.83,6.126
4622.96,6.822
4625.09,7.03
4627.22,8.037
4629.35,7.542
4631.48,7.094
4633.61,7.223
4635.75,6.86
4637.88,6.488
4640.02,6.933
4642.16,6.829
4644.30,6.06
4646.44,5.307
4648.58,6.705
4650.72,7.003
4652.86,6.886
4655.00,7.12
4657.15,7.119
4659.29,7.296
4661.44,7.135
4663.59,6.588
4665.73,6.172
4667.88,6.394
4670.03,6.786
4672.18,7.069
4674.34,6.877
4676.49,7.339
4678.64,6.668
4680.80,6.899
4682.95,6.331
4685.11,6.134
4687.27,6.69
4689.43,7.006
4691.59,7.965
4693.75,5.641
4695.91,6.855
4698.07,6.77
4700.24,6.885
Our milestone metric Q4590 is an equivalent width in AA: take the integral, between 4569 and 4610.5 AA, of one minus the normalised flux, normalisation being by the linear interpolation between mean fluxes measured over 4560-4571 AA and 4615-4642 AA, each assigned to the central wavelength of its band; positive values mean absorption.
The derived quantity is 1.23 AA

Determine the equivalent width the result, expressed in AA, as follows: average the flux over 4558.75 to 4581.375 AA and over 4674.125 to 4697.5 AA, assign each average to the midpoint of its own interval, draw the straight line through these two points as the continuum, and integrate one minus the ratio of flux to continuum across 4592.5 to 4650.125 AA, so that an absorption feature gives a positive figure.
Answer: 0.52 AA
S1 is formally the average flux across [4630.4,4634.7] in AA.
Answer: 7.16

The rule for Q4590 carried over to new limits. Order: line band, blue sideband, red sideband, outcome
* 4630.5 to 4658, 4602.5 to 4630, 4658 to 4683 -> 0.9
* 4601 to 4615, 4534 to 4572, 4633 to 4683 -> -0.3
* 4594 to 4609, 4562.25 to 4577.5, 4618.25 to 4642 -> 0.9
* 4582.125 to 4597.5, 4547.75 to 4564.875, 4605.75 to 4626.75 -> 0.4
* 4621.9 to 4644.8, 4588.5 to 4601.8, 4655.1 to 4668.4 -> -0.8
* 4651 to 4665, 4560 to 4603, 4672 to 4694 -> -0.4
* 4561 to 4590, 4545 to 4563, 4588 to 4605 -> -1.0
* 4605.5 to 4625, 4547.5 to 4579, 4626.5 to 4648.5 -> -0.6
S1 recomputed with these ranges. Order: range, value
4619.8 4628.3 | 7.01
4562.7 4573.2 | 7.01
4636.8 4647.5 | 6.32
